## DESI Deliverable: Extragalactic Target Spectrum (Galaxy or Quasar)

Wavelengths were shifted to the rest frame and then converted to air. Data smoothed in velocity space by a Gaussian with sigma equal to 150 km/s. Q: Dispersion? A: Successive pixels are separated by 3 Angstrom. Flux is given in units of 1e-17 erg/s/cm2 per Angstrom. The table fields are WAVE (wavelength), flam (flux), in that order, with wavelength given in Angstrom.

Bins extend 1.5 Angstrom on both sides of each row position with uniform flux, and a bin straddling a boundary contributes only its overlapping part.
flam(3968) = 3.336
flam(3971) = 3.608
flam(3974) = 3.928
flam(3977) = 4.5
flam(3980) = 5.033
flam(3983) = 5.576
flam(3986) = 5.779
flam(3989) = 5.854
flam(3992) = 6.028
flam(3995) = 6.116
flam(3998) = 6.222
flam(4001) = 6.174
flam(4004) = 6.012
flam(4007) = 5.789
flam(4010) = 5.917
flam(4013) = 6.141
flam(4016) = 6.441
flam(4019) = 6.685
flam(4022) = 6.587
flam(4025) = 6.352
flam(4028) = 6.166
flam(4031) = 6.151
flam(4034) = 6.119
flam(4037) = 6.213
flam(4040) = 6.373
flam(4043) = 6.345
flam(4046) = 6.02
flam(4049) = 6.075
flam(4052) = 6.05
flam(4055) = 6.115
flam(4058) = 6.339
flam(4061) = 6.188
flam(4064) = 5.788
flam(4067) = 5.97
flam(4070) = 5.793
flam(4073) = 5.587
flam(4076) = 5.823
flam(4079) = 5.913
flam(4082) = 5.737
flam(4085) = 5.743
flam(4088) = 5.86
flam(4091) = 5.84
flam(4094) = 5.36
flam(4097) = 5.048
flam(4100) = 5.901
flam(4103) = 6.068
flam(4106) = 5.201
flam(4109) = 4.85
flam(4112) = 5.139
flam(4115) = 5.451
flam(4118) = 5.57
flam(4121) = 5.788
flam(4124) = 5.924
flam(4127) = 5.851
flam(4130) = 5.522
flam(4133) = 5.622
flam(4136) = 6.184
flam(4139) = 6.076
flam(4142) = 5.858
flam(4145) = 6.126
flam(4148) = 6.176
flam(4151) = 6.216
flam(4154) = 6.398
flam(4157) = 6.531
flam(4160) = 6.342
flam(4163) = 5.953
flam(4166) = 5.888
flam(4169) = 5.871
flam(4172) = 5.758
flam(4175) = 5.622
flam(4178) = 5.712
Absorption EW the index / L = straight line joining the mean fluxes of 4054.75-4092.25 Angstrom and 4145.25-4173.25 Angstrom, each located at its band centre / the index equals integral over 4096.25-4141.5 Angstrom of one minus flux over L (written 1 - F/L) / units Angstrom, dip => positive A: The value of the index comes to 2.9 Angstrom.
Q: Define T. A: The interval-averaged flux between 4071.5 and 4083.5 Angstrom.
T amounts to 5.76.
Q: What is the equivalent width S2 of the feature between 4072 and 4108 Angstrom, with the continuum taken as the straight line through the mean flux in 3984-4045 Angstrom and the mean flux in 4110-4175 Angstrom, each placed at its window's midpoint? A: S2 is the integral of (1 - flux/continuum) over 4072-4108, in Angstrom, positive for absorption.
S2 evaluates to 2.1 Angstrom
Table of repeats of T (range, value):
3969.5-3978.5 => 4.01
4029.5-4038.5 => 6.16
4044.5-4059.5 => 6.12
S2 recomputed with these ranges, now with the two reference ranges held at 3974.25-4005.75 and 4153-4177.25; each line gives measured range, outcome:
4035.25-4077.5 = -1.8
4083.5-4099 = 0.8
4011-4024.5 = -1.7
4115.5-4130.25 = 0.5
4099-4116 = 1.4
